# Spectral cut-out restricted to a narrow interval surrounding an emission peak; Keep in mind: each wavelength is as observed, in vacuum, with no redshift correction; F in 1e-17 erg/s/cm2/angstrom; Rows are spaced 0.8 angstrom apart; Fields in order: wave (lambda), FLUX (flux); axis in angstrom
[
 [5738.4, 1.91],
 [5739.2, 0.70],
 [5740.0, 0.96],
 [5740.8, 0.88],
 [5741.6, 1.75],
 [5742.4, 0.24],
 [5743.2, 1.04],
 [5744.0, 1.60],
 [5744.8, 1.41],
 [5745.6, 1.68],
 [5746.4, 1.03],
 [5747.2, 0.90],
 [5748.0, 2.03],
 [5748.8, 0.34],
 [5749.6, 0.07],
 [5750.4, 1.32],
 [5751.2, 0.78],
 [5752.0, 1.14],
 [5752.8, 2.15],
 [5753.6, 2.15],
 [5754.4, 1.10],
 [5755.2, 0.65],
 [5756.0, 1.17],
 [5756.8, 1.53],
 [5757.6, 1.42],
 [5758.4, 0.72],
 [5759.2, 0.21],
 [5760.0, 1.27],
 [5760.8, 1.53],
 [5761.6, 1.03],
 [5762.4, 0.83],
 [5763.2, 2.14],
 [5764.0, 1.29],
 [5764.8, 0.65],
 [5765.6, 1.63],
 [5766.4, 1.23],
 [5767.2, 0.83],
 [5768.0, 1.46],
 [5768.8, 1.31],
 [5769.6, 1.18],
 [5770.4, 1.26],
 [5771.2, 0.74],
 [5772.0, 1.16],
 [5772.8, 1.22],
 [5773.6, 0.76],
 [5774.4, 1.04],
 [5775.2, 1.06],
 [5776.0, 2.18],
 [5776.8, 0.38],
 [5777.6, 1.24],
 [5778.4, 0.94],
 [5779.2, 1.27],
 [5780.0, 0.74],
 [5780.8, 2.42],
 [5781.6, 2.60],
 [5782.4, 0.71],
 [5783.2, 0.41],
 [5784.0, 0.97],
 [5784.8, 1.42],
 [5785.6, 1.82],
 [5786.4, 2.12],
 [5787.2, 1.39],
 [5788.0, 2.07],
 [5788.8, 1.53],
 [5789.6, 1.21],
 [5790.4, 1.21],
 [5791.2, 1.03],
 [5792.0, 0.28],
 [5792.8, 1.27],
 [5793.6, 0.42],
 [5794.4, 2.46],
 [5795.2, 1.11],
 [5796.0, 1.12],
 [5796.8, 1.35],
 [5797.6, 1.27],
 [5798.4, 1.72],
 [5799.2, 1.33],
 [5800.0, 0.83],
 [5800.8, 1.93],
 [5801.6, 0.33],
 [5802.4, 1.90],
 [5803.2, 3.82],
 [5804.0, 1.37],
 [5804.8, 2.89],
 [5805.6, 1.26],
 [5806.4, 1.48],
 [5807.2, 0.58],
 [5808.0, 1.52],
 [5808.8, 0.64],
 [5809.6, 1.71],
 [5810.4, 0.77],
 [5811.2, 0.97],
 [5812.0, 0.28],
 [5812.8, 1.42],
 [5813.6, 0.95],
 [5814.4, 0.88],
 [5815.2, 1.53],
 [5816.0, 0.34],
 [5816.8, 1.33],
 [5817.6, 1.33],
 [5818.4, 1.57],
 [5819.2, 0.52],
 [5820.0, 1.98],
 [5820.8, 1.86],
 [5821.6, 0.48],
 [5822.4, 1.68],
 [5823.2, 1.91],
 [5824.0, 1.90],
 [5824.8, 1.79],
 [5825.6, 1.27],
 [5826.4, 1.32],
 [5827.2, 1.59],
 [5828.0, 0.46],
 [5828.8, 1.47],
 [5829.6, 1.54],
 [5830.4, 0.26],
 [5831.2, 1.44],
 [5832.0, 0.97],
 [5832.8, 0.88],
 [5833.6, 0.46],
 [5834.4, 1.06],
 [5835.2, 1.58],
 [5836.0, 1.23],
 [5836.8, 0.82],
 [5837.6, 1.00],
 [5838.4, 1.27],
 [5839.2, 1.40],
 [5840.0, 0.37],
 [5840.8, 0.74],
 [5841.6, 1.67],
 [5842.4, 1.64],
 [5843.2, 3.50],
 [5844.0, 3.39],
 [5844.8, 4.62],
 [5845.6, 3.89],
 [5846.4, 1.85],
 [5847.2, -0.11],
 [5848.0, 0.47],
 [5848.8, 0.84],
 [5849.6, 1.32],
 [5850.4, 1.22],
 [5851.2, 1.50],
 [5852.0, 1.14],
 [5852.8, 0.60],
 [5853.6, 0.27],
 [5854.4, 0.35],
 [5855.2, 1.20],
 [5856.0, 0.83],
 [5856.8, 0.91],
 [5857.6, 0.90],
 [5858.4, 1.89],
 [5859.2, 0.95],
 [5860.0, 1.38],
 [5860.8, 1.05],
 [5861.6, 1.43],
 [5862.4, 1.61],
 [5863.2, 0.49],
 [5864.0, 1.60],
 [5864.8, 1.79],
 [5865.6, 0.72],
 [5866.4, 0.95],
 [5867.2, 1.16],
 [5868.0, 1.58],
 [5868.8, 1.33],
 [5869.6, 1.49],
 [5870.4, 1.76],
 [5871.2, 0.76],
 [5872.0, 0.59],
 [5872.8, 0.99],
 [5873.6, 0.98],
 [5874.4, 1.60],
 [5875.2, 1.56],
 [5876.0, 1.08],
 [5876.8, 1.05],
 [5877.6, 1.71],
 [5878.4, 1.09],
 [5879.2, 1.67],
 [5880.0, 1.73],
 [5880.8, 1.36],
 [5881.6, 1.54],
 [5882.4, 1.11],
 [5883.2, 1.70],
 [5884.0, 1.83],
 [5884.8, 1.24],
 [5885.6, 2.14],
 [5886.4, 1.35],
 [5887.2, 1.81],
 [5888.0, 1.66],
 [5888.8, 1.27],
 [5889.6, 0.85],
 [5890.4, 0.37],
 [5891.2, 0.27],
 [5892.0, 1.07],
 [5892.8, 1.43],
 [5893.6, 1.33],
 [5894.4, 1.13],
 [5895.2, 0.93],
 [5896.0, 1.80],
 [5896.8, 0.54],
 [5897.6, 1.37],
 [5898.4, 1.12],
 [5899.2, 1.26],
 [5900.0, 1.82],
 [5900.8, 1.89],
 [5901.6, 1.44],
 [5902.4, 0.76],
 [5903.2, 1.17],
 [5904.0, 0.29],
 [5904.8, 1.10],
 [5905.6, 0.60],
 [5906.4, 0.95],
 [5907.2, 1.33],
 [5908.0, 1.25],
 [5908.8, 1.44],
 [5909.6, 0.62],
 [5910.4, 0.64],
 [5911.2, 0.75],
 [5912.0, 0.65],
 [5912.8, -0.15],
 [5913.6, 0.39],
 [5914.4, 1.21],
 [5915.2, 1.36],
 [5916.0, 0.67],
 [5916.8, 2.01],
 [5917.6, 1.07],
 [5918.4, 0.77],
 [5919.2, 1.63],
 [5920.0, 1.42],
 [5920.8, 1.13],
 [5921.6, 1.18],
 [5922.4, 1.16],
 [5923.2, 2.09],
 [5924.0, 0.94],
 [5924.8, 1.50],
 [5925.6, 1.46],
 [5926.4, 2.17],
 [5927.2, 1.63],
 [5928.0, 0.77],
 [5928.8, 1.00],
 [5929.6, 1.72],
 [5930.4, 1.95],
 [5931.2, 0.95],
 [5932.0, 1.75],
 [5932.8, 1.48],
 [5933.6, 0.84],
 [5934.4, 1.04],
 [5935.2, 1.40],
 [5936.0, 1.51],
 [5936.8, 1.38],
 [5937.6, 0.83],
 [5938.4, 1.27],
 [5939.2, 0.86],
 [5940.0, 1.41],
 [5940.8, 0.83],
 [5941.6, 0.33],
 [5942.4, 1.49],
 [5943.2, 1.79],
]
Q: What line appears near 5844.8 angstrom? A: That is H-beta 4861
